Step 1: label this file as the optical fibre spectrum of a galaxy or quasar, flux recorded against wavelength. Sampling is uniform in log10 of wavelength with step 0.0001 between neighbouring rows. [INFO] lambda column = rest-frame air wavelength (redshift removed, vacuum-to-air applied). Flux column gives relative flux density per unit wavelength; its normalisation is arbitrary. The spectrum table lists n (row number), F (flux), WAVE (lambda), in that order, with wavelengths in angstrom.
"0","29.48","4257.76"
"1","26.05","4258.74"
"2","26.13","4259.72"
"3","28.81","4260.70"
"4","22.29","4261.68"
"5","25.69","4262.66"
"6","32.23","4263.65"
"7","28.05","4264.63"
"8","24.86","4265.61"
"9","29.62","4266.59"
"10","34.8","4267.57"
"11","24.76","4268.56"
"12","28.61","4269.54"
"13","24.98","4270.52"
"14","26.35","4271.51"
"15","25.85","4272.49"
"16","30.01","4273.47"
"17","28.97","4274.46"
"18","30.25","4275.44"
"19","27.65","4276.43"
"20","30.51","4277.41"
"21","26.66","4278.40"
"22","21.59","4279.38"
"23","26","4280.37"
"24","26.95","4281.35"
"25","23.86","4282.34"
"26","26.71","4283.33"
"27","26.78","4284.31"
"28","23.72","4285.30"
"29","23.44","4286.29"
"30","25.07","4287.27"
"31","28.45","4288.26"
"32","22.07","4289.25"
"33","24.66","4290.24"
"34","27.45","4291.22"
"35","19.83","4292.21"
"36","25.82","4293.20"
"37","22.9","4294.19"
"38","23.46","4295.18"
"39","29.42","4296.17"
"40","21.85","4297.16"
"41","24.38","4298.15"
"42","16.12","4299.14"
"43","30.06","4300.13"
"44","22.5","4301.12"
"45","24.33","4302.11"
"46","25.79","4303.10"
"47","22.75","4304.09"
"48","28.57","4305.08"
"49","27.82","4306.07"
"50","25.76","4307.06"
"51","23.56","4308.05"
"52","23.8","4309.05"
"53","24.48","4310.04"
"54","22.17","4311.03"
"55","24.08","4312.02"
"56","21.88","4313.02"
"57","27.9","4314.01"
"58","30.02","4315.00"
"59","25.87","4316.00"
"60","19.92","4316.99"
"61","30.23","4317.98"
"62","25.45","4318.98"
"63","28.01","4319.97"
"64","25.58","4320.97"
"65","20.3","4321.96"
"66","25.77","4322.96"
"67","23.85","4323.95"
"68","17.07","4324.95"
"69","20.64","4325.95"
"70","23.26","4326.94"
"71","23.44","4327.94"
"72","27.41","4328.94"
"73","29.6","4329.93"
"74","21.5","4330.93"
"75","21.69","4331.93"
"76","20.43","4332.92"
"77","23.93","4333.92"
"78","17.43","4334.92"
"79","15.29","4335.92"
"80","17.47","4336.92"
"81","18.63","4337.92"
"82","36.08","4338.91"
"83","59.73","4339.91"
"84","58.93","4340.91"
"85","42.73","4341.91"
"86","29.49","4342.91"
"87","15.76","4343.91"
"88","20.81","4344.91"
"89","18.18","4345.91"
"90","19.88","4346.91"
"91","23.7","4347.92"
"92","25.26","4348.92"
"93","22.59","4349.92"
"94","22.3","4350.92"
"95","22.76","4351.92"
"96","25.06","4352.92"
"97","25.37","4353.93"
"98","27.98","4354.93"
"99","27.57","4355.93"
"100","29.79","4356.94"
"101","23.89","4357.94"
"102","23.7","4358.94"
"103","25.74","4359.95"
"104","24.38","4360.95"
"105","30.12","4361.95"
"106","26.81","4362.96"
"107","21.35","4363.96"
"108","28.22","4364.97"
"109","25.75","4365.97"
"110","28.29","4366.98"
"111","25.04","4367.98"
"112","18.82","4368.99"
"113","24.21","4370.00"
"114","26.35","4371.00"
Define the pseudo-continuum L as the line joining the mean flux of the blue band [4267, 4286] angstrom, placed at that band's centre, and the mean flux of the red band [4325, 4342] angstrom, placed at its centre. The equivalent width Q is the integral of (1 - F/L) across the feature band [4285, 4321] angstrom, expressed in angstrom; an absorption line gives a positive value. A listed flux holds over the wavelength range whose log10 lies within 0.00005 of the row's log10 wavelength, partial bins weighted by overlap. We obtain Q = 3.2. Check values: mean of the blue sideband 27.1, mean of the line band 24.8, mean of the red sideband 27.5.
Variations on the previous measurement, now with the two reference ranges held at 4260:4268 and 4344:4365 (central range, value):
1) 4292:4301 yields 1.0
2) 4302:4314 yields 0.7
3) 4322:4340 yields 1.1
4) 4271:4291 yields 0.9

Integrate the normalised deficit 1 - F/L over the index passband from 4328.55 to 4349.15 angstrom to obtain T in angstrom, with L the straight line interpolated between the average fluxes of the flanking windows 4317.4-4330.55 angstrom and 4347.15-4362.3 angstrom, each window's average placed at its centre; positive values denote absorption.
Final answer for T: -1.64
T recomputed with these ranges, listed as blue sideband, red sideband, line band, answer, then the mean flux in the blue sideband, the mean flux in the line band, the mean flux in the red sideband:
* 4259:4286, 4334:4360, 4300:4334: 3.0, 27.1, 24.5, 26.7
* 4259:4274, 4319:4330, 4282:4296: 0.8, 27.5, 24.7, 23.9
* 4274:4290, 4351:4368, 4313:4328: 0.9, 26.1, 24.4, 25.9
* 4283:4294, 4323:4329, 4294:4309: -0.4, 24.8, 24.6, 22.5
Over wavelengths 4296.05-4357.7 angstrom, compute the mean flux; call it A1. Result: 25.4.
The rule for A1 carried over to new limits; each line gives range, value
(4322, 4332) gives 23.3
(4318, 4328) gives 23.6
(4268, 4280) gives 27.2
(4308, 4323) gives 24.9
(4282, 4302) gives 24.4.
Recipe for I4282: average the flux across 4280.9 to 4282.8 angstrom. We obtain 25.3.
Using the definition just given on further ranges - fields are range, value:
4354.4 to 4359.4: 26.6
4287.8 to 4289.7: 25.2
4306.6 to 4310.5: 24.4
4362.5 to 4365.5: 25.5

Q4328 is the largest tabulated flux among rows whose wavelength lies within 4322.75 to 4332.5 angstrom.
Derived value 29.6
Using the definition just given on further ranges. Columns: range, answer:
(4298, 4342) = 59.73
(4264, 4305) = 34.8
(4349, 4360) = 29.79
